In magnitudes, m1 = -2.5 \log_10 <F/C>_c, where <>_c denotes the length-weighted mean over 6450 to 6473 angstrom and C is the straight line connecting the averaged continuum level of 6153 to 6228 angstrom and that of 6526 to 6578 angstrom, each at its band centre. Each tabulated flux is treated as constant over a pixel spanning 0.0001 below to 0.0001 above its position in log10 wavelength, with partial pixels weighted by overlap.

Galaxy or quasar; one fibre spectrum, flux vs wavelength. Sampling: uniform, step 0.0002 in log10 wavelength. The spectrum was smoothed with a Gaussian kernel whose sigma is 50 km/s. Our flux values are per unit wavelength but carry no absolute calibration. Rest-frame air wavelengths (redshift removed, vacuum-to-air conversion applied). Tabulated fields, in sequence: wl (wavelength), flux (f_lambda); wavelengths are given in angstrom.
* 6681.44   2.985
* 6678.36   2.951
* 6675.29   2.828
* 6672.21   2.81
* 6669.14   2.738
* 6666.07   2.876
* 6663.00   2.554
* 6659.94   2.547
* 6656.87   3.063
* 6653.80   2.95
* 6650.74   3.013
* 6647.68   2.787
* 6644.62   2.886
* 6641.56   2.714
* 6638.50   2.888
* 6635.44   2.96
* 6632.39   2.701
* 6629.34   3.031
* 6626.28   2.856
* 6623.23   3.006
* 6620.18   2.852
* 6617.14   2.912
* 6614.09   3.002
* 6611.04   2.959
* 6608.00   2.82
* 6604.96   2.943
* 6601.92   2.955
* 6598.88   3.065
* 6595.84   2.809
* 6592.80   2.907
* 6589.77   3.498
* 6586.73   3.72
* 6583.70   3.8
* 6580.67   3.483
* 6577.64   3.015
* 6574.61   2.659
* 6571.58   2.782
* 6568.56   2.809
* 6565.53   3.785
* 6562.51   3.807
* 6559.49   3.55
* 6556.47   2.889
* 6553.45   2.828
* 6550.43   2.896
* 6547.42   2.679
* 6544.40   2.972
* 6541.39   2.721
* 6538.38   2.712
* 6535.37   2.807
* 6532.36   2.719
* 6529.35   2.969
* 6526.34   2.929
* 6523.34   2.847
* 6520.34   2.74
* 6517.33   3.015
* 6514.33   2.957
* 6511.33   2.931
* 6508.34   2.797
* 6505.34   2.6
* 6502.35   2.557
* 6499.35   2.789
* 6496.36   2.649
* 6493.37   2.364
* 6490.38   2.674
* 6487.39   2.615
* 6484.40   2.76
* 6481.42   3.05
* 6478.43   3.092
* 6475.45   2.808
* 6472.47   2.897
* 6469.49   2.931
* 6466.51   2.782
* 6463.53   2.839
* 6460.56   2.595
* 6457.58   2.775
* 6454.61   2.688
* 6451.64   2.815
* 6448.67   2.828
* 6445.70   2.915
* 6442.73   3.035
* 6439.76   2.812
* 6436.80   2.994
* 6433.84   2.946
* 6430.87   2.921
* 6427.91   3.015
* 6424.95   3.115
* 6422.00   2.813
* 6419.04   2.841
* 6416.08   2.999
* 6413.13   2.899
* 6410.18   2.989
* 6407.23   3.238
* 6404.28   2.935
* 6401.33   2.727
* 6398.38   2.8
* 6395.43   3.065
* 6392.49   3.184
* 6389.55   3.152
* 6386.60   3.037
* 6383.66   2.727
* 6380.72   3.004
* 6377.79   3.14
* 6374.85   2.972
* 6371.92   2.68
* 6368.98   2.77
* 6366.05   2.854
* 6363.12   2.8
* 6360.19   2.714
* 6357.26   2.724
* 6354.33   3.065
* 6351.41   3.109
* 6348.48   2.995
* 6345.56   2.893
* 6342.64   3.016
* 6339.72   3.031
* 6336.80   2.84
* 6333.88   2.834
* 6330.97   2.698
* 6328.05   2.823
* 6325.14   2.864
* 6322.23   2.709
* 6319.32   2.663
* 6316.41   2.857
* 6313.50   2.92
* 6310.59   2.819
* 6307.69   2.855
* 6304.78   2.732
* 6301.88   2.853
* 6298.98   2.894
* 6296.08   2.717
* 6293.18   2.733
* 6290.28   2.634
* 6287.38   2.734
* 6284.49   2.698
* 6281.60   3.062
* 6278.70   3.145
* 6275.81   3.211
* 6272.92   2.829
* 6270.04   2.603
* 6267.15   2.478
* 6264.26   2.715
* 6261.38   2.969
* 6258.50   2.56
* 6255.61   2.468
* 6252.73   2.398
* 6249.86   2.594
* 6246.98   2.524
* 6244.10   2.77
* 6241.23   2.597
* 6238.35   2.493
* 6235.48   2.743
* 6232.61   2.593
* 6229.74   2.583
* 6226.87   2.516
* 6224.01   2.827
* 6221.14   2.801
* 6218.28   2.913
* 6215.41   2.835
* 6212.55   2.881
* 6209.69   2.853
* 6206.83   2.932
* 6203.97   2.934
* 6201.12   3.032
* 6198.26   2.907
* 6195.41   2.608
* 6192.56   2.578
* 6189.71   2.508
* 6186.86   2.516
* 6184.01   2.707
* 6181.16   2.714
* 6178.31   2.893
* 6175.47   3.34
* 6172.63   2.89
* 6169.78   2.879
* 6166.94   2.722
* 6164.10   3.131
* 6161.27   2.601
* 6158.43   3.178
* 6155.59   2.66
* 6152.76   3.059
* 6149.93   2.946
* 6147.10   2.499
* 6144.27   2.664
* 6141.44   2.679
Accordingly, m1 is 0.06 mag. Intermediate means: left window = 2.83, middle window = 2.79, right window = 2.97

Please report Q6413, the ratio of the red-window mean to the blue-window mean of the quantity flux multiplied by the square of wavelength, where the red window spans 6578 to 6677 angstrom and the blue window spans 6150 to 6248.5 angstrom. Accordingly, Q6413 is 1.2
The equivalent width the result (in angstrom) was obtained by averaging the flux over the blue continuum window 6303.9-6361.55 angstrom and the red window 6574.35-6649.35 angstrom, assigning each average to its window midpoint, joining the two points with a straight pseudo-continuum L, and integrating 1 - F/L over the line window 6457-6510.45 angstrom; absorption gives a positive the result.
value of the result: 3.4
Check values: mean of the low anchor 2.86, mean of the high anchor 3.01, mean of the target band 2.76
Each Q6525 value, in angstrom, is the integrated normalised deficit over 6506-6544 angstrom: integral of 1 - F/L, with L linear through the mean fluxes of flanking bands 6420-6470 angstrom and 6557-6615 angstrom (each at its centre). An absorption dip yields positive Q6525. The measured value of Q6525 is 2.5 angstrom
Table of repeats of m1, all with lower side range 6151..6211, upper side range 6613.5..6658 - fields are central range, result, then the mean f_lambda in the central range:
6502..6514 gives 0.048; 2.76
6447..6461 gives 0.049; 2.75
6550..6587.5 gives -0.120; 3.23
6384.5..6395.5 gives -0.081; 3.09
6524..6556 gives 0.025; 2.83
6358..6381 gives 0.004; 2.86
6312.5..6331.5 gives 0.026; 2.79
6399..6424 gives -0.021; 2.93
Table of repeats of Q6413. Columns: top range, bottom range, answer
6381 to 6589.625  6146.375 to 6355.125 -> 1.13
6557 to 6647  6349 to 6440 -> 1.11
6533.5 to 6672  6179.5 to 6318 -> 1.21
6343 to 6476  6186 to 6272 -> 1.14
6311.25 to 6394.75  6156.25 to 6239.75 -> 1.09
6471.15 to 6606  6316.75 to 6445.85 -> 1.06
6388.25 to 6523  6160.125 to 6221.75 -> 1.10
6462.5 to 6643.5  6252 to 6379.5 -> 1.12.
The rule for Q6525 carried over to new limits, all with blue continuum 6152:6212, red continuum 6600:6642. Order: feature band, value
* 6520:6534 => 0.21 angstrom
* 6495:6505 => 0.80 angstrom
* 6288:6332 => 1.13 angstrom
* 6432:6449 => -0.29 angstrom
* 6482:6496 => 1.21 angstrom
